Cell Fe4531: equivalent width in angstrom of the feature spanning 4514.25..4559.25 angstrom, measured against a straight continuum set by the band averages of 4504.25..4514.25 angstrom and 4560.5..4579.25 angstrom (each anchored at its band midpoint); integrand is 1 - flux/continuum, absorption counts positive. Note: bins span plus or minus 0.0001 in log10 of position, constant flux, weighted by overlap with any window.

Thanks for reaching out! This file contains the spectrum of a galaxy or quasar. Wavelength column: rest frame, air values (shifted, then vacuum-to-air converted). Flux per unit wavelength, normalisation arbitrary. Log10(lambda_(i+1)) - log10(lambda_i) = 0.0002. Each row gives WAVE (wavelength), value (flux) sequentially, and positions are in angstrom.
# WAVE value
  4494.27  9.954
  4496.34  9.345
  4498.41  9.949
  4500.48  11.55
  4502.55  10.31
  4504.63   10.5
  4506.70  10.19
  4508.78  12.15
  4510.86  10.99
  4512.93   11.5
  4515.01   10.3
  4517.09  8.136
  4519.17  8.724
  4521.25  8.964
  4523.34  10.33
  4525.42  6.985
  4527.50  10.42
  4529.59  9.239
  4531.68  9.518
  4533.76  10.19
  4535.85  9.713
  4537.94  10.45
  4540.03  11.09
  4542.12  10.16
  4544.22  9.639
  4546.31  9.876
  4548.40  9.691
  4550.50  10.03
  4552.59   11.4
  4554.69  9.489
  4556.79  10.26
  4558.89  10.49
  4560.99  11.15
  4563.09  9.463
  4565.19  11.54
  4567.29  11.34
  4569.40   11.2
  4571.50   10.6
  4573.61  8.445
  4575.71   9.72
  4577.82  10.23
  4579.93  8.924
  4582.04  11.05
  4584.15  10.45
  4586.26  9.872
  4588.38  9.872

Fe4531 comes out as 4.1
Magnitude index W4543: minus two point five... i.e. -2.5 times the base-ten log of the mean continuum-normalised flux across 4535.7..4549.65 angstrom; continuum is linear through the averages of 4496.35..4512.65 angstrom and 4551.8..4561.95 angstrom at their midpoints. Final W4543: 0.050 mag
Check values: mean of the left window 10.8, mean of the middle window 10.1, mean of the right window 10.5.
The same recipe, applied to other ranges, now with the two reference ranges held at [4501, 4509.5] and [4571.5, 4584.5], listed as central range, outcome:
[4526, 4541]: 0.045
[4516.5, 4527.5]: 0.196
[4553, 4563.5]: -0.021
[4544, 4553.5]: 0.005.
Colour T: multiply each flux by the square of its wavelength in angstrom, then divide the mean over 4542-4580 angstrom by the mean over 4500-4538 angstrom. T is 1.04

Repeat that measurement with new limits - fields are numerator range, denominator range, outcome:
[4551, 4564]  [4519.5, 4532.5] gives 1.14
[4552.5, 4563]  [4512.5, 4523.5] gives 1.11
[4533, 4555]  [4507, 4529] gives 1.05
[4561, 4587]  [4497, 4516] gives 0.98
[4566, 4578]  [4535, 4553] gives 1.02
